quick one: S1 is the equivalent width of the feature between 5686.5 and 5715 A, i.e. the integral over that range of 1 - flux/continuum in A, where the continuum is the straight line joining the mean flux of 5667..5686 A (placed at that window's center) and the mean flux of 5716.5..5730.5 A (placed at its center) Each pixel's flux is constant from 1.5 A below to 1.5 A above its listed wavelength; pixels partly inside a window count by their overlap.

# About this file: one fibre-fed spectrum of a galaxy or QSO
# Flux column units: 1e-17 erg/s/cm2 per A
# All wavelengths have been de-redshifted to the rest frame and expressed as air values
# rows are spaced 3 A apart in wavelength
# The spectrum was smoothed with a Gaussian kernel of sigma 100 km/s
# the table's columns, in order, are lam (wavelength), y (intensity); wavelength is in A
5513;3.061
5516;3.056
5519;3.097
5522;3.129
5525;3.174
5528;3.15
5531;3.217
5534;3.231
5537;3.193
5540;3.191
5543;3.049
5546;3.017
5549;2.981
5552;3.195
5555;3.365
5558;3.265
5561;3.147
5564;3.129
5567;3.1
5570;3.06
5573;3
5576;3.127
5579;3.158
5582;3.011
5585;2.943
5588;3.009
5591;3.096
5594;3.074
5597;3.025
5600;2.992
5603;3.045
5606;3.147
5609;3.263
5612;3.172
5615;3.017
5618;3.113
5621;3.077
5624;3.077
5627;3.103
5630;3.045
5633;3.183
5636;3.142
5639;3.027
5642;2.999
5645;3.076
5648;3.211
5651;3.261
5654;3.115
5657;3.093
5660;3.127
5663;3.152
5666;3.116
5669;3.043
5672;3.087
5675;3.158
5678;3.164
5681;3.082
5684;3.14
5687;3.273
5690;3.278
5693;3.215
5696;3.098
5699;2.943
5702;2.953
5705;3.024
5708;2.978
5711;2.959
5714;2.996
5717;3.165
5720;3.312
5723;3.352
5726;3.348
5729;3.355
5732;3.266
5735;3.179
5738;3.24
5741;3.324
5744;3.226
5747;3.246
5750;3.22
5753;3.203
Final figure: 1.35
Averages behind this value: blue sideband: 3.12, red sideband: 3.32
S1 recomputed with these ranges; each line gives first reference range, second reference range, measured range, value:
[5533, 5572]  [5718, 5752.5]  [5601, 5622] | 0.5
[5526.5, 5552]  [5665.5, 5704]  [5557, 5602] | 0.8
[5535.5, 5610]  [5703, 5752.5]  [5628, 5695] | 0.5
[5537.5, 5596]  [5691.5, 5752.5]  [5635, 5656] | 0.1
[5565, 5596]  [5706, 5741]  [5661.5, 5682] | 0.2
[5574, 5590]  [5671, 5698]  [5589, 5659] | -0.1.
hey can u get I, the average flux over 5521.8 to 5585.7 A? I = 3.13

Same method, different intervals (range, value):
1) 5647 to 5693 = 3.15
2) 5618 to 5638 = 3.1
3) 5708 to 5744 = 3.22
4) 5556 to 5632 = 3.09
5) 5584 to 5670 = 3.1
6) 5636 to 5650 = 3.09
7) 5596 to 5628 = 3.09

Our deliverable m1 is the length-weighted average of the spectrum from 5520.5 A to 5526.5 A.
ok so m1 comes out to 3.15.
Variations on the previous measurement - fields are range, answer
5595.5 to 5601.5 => 3.01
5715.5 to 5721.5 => 3.24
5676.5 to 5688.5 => 3.16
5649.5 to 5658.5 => 3.16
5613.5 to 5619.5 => 3.06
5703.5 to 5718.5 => 3.02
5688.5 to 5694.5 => 3.25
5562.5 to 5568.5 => 3.11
